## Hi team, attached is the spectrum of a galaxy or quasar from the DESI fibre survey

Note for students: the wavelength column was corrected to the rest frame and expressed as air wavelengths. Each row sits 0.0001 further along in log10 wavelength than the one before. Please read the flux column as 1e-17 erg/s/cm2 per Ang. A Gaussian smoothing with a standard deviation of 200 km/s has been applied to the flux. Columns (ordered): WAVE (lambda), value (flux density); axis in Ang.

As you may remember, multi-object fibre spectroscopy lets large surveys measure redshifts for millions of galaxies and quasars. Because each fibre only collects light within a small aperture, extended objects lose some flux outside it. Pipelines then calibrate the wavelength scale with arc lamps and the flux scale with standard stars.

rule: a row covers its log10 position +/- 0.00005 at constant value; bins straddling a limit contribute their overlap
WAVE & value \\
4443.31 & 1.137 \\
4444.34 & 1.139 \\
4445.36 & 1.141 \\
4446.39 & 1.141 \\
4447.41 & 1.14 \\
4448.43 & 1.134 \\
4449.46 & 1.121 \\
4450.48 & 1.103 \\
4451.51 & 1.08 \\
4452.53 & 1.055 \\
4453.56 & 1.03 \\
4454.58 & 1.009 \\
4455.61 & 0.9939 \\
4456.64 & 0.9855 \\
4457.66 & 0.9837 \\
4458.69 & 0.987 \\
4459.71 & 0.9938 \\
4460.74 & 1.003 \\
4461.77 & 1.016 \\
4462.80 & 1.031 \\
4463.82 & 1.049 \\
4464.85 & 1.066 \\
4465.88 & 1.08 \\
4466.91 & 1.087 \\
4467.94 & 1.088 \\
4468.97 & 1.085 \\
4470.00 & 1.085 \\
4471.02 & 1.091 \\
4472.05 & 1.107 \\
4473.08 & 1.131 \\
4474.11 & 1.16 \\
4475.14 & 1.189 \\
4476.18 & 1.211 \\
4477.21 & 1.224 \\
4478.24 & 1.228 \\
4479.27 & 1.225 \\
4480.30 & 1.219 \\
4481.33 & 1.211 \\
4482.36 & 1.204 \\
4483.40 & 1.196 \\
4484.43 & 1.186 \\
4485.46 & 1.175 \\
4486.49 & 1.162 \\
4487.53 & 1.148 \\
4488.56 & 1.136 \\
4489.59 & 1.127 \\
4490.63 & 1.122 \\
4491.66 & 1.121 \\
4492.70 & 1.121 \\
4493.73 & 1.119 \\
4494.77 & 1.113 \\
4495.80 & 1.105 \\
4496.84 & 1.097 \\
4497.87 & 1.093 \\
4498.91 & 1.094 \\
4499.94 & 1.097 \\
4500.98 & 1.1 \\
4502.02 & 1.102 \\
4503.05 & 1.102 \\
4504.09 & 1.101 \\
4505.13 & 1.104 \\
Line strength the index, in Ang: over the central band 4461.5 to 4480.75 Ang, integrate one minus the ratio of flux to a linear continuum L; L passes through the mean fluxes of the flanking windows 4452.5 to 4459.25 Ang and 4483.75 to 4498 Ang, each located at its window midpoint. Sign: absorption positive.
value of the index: -1.2 Ang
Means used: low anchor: 1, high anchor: 1.13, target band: 1.13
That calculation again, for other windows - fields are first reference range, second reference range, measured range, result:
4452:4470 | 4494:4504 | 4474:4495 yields -1.91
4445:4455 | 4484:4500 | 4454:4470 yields 1.05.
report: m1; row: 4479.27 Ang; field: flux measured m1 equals 1.225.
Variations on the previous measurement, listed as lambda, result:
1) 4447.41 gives 1.14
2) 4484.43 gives 1.186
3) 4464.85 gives 1.066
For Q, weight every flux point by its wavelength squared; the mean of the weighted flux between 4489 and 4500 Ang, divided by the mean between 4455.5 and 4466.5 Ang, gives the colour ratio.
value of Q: 1.11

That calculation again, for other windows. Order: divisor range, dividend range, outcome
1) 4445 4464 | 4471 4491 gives 1.13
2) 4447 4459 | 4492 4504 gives 1.07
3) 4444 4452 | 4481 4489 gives 1.06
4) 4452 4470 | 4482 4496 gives 1.12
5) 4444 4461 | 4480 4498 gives 1.10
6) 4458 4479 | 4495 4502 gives 1.02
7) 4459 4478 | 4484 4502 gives 1.04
